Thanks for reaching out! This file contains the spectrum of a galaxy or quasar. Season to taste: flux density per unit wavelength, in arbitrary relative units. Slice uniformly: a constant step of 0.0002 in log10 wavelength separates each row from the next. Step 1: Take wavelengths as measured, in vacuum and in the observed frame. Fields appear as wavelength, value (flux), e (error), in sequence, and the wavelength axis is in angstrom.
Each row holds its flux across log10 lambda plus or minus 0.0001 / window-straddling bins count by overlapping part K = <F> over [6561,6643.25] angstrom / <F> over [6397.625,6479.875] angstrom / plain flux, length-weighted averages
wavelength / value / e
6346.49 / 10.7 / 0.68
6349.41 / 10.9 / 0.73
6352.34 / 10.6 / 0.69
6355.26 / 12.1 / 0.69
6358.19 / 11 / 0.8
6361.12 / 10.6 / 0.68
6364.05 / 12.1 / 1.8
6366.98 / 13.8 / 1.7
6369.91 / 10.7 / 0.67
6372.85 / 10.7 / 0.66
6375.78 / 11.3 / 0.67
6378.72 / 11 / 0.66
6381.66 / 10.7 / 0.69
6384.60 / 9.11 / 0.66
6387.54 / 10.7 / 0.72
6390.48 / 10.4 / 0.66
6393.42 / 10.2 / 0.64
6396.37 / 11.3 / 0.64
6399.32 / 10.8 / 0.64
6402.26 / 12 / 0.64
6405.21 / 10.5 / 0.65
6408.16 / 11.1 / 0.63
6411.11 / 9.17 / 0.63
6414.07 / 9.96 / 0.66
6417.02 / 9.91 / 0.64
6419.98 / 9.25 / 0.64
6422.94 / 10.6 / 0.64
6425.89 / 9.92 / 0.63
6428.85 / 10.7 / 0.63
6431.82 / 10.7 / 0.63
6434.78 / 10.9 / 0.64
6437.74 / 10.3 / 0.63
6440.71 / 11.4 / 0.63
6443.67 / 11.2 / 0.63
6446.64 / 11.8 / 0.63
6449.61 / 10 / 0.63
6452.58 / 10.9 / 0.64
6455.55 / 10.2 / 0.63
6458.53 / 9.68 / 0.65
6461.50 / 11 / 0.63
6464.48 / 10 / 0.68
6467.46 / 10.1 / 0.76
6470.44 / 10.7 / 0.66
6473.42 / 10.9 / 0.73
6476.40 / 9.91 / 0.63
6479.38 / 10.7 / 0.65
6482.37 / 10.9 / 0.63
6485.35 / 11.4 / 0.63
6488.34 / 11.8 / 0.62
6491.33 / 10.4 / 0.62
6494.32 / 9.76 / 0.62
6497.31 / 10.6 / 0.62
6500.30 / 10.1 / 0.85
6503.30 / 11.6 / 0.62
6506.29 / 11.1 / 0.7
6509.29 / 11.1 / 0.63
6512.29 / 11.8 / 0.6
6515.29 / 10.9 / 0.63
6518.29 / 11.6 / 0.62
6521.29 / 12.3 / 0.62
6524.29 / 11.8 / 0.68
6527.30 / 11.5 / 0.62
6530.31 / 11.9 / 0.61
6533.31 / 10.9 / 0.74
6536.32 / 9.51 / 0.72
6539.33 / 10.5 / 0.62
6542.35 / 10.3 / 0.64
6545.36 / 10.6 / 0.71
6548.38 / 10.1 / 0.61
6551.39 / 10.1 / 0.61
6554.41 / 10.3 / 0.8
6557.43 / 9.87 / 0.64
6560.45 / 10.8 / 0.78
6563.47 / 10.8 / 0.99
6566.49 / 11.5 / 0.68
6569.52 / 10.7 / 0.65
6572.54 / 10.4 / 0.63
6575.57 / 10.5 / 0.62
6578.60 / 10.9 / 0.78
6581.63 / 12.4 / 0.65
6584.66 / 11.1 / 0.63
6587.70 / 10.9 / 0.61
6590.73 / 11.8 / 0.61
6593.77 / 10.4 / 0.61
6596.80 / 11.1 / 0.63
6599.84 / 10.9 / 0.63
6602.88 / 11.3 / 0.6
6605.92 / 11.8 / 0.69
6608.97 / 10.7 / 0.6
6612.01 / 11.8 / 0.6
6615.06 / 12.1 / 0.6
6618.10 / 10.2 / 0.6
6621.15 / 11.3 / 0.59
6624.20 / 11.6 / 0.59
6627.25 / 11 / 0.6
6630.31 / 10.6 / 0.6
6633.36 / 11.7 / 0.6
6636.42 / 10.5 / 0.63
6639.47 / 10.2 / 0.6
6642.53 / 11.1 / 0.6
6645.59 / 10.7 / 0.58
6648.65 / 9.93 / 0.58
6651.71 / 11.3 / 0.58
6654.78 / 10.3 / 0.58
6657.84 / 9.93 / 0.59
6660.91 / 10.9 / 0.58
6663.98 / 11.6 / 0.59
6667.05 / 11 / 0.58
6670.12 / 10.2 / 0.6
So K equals 1.05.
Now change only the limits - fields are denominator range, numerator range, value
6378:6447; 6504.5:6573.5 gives 1.03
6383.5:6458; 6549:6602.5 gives 1.03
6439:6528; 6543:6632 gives 1.00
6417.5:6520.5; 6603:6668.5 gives 1.02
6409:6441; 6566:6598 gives 1.08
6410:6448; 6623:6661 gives 1.03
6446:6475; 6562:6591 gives 1.06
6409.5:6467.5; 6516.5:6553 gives 1.05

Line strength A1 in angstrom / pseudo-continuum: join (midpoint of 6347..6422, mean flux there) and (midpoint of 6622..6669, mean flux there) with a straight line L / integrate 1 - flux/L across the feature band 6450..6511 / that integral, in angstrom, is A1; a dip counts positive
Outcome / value 0.9 angstrom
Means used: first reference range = 10.8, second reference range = 10.8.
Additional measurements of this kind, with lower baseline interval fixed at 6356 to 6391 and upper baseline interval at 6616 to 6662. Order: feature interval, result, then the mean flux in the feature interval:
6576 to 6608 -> -1.2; 11.2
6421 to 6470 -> 1.8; 10.6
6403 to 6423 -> 1.6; 10.1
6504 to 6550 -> -0.8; 11.1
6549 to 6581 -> 0.7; 10.6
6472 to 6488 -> 0.1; 10.8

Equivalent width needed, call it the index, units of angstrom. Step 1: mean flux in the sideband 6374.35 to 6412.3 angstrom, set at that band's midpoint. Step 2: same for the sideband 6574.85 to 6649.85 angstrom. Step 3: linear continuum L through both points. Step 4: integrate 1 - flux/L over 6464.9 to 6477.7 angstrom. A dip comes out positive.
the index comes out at 0.5 angstrom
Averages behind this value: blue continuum 10.6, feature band 10.4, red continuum 11.1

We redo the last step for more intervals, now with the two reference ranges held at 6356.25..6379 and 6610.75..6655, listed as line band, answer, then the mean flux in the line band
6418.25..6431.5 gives 1.4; 10.2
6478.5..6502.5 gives 1.0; 10.7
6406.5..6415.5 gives 1.0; 10.1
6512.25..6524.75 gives -0.5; 11.7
